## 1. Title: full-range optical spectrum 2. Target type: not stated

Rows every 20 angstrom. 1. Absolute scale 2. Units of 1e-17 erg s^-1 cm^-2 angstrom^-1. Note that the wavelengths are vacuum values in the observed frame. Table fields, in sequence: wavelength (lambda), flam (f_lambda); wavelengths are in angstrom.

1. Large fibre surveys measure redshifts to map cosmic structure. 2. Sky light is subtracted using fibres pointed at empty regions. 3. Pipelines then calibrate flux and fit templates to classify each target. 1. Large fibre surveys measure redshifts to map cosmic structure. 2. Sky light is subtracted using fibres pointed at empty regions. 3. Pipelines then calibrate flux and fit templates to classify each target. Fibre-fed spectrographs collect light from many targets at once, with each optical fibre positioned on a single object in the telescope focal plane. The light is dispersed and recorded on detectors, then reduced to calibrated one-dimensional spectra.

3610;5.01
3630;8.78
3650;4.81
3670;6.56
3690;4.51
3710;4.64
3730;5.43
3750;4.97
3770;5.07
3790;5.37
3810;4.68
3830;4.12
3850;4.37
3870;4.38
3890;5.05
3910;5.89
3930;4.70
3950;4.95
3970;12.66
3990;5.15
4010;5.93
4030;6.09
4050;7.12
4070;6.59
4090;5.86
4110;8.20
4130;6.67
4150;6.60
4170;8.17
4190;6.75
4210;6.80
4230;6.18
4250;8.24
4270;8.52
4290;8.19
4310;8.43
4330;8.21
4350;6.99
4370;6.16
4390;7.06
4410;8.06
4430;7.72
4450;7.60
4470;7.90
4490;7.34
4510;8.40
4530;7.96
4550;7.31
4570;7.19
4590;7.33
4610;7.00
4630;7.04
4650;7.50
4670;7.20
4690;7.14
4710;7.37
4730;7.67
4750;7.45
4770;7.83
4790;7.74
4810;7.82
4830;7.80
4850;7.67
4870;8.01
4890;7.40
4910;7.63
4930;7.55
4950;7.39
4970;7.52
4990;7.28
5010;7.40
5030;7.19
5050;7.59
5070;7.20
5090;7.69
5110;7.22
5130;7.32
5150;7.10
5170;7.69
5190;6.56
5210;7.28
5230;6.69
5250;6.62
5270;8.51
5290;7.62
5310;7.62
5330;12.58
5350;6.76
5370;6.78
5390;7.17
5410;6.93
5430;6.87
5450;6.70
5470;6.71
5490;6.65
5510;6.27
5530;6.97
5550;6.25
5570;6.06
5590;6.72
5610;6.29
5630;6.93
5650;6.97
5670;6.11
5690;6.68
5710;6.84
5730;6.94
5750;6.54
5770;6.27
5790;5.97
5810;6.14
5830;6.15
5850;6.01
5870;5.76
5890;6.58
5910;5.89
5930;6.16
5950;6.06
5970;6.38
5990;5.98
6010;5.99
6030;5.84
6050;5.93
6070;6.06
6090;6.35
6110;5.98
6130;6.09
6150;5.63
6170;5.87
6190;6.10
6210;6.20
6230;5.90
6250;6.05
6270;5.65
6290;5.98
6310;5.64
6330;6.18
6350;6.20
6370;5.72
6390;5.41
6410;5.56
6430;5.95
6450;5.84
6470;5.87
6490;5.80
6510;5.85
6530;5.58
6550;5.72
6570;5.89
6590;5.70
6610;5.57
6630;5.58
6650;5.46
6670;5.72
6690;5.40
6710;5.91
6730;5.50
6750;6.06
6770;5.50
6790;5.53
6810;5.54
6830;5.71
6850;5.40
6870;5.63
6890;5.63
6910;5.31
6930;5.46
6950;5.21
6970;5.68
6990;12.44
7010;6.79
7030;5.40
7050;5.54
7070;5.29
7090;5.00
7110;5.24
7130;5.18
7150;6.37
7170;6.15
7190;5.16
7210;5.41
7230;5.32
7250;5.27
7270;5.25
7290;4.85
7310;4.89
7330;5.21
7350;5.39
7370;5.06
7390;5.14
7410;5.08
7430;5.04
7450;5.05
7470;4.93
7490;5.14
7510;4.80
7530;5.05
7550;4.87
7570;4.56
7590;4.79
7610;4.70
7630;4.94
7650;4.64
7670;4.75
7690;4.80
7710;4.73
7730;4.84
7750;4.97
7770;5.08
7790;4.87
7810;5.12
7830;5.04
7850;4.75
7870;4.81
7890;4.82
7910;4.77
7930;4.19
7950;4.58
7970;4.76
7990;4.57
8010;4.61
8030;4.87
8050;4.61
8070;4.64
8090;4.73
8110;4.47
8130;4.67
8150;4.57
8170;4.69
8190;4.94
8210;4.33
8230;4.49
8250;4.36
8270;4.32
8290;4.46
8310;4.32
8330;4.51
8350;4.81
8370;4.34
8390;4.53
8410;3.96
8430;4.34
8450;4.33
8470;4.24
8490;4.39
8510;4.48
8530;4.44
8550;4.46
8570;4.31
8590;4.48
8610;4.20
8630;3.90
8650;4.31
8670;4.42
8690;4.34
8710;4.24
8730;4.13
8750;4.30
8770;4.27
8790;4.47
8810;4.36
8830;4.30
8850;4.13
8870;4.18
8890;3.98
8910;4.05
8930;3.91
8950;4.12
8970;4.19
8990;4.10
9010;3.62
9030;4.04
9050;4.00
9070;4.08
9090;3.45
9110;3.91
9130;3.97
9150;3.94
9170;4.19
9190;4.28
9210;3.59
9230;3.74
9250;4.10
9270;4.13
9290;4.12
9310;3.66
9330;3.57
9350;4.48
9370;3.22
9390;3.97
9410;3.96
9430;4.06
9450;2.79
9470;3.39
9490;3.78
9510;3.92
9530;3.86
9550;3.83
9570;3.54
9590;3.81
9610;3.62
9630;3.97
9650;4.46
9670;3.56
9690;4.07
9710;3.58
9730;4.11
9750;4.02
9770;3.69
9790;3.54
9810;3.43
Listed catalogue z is 0.06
